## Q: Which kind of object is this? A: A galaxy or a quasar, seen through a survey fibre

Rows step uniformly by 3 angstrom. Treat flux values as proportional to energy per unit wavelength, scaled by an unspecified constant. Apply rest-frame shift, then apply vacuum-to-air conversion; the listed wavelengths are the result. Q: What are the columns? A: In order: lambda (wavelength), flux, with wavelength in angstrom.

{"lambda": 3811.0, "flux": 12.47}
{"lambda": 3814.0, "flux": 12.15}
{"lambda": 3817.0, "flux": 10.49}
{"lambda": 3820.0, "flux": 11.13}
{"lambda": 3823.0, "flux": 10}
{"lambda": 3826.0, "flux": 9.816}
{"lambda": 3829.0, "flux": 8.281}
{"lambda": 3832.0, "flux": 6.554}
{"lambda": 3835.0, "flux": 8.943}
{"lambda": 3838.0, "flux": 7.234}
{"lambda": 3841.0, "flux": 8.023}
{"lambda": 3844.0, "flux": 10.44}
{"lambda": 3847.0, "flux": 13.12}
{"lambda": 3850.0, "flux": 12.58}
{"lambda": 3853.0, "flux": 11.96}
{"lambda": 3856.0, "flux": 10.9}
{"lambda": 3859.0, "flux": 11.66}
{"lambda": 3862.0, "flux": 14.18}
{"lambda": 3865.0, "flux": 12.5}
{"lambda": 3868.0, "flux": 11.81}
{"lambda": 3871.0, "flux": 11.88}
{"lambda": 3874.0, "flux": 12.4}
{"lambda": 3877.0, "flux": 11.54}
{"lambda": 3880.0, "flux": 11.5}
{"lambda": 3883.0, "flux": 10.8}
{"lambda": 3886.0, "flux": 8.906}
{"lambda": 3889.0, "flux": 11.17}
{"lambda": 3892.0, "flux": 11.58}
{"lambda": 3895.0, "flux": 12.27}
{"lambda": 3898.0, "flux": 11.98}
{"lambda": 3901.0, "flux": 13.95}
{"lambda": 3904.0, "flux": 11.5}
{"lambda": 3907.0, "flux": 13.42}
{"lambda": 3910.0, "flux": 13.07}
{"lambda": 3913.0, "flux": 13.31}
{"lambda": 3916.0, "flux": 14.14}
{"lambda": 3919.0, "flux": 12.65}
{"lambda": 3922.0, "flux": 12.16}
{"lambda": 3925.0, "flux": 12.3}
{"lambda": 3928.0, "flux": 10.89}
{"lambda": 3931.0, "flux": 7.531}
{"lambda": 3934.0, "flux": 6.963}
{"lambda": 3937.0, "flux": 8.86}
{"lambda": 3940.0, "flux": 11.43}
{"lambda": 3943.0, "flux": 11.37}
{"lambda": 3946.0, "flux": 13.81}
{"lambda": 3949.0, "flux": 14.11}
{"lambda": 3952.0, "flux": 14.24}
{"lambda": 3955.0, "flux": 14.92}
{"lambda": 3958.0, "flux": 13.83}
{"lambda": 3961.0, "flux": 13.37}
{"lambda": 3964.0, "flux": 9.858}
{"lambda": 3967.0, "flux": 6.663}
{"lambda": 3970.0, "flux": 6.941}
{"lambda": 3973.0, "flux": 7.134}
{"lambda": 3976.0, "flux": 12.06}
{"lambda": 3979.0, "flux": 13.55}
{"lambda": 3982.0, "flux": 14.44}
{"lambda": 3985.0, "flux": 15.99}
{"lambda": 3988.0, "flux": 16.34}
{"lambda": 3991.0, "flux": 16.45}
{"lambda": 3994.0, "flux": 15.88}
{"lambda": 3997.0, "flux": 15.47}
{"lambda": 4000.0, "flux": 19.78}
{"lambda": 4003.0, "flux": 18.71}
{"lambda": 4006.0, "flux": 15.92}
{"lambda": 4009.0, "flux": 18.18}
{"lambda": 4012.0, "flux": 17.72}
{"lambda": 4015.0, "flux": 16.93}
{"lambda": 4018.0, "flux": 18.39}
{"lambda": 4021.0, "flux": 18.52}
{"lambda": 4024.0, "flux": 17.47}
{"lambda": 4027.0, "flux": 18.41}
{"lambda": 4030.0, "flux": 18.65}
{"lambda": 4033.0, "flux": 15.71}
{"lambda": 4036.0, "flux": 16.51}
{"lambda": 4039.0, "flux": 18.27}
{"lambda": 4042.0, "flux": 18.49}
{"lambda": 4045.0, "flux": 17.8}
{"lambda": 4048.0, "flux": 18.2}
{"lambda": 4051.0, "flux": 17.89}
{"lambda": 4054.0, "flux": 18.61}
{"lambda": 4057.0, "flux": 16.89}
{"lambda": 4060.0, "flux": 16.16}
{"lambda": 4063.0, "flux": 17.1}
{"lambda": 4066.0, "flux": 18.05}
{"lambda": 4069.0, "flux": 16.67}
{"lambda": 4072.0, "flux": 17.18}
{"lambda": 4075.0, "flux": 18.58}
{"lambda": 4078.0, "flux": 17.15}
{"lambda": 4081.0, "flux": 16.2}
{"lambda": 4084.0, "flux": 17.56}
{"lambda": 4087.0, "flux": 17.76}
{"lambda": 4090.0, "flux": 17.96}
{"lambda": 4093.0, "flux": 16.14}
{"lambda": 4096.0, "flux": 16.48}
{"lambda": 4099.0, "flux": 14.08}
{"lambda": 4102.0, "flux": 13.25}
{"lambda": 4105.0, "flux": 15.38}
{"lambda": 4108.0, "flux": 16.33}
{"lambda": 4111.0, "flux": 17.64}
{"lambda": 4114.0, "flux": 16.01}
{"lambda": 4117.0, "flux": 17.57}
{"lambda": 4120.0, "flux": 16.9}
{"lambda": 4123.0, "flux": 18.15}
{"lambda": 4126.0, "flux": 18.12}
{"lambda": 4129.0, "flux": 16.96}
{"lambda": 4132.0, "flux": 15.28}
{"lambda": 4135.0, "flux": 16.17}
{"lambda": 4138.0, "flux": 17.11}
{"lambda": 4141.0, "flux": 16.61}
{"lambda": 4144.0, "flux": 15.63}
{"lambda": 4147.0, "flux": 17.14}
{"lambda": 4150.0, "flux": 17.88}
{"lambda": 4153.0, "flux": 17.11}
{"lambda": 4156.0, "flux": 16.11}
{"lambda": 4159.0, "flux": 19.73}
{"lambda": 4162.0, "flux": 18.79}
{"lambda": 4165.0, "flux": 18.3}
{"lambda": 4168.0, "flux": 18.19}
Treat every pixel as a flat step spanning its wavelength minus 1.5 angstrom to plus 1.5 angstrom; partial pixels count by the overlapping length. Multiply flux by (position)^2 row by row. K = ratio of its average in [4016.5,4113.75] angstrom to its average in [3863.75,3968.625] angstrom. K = 1.57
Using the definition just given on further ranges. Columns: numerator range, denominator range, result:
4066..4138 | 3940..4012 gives 1.28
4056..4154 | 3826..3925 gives 1.64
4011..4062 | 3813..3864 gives 1.87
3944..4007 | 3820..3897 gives 1.35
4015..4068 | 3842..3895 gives 1.65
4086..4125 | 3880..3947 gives 1.57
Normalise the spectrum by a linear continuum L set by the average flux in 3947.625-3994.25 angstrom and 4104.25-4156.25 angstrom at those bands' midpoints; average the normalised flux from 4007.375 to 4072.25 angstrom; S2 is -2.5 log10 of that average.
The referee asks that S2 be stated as -0.212 mag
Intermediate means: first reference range 12.8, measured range 17.6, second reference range 16.8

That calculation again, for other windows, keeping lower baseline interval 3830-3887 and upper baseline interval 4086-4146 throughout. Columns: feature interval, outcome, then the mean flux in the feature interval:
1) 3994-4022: -0.24 mag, 17.6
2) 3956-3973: 0.30 mag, 10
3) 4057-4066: -0.11 mag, 16.9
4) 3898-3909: -0.09 mag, 12.8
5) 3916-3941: 0.17 mag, 10.6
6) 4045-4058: -0.19 mag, 17.9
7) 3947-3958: -0.11 mag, 14.3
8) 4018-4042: -0.21 mag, 17.7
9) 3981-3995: -0.16 mag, 15.9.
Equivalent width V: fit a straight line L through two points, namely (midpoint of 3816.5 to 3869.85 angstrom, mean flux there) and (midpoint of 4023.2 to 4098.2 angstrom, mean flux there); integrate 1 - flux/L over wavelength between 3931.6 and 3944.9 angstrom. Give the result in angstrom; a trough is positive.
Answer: 3.9 angstrom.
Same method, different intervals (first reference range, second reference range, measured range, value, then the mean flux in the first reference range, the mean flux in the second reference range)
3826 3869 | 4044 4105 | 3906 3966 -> 4.4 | 10.5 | 16.9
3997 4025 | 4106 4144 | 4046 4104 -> 1.1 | 17.8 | 16.8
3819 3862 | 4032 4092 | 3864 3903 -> -0.4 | 10.2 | 17.4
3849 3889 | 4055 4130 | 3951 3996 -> 4.2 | 11.7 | 16.8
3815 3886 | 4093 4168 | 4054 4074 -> -2.4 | 10.7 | 16.8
